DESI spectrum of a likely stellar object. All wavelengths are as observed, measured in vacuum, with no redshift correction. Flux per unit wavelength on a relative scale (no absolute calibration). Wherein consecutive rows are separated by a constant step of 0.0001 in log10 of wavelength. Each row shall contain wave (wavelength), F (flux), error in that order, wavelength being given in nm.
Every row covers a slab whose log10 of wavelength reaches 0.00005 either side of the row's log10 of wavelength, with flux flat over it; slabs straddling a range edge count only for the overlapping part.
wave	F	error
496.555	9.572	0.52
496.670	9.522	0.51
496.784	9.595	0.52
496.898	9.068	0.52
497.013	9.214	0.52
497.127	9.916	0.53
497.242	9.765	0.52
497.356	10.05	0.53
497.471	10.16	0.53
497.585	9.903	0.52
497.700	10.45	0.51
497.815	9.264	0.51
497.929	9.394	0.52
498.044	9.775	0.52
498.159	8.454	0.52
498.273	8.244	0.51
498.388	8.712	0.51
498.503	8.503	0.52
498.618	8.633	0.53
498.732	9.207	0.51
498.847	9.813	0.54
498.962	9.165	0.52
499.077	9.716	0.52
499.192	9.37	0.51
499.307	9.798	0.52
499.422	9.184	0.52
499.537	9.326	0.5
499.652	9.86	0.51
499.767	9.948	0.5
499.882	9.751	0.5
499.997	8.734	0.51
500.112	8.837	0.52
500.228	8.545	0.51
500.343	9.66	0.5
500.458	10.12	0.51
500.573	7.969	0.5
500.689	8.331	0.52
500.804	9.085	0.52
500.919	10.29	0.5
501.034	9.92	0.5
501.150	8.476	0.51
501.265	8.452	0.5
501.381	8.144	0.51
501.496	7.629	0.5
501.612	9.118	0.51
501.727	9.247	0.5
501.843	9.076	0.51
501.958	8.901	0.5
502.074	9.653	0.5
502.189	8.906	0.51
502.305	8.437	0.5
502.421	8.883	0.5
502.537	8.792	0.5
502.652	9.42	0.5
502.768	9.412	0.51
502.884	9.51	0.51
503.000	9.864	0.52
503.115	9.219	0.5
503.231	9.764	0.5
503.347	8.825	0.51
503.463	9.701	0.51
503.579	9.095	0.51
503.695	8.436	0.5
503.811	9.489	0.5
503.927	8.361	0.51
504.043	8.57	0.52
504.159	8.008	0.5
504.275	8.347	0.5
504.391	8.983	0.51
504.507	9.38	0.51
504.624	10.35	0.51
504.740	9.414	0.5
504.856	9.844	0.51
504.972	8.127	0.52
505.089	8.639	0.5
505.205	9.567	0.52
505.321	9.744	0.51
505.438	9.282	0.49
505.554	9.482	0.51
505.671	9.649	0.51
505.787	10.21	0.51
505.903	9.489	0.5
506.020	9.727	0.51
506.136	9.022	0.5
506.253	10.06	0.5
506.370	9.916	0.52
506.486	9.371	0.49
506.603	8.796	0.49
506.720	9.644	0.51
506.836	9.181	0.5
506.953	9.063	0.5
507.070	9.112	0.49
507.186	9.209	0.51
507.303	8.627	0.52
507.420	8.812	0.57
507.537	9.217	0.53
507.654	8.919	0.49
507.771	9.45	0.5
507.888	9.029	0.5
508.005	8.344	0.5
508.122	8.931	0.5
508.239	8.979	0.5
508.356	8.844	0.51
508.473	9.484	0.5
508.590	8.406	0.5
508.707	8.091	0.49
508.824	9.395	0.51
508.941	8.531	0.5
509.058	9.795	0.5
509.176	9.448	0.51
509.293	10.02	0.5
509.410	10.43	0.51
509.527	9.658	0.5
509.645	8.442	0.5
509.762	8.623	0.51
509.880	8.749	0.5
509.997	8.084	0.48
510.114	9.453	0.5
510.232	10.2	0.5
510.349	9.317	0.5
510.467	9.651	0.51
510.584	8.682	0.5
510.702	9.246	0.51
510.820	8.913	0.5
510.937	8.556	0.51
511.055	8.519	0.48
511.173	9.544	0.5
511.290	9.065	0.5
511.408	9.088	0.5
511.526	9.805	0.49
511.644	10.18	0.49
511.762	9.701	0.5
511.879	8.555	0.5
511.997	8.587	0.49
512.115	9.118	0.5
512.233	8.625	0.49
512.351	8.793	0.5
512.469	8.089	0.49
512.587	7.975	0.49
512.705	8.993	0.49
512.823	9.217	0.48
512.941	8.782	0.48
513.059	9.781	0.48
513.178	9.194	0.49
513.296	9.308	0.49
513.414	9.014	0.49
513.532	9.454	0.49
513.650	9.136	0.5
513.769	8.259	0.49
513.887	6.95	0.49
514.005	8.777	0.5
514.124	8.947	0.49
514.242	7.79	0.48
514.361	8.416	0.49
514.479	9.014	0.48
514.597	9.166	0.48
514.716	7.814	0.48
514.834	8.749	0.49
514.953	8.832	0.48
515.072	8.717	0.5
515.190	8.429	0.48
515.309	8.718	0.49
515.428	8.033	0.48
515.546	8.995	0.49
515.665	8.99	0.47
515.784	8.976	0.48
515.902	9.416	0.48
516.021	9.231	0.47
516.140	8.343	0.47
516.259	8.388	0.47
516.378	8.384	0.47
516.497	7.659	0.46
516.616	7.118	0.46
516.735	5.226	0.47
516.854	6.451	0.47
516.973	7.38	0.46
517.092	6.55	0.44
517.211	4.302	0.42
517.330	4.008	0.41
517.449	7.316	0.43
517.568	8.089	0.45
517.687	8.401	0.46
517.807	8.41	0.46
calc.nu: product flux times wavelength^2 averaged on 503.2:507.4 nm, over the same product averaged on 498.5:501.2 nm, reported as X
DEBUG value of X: 1.02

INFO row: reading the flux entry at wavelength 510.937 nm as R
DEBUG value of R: 8.556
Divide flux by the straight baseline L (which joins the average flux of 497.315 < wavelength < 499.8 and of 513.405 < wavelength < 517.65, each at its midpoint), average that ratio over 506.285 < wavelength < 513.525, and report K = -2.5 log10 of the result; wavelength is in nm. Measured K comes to -0.08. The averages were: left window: 9.4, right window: 8.02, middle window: 9.1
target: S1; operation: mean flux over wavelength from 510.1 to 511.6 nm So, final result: 9.23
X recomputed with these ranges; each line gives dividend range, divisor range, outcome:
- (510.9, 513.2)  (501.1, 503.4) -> 1.04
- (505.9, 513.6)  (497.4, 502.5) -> 1.04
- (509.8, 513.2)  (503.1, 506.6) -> 1.00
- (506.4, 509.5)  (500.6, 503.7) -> 1.03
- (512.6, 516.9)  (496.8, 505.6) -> 0.98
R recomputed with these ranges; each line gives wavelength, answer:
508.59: 8.406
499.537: 9.326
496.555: 9.572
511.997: 8.587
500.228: 8.545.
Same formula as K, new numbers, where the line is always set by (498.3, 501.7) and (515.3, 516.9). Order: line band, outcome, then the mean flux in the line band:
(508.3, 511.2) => -0.07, 9.12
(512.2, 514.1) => -0.06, 8.78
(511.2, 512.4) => -0.10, 9.17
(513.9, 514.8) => -0.03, 8.49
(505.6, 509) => -0.06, 9.16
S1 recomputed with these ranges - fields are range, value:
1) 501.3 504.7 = 9.02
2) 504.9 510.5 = 9.21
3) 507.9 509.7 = 9.12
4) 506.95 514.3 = 9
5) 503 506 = 9.22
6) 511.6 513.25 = 8.96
